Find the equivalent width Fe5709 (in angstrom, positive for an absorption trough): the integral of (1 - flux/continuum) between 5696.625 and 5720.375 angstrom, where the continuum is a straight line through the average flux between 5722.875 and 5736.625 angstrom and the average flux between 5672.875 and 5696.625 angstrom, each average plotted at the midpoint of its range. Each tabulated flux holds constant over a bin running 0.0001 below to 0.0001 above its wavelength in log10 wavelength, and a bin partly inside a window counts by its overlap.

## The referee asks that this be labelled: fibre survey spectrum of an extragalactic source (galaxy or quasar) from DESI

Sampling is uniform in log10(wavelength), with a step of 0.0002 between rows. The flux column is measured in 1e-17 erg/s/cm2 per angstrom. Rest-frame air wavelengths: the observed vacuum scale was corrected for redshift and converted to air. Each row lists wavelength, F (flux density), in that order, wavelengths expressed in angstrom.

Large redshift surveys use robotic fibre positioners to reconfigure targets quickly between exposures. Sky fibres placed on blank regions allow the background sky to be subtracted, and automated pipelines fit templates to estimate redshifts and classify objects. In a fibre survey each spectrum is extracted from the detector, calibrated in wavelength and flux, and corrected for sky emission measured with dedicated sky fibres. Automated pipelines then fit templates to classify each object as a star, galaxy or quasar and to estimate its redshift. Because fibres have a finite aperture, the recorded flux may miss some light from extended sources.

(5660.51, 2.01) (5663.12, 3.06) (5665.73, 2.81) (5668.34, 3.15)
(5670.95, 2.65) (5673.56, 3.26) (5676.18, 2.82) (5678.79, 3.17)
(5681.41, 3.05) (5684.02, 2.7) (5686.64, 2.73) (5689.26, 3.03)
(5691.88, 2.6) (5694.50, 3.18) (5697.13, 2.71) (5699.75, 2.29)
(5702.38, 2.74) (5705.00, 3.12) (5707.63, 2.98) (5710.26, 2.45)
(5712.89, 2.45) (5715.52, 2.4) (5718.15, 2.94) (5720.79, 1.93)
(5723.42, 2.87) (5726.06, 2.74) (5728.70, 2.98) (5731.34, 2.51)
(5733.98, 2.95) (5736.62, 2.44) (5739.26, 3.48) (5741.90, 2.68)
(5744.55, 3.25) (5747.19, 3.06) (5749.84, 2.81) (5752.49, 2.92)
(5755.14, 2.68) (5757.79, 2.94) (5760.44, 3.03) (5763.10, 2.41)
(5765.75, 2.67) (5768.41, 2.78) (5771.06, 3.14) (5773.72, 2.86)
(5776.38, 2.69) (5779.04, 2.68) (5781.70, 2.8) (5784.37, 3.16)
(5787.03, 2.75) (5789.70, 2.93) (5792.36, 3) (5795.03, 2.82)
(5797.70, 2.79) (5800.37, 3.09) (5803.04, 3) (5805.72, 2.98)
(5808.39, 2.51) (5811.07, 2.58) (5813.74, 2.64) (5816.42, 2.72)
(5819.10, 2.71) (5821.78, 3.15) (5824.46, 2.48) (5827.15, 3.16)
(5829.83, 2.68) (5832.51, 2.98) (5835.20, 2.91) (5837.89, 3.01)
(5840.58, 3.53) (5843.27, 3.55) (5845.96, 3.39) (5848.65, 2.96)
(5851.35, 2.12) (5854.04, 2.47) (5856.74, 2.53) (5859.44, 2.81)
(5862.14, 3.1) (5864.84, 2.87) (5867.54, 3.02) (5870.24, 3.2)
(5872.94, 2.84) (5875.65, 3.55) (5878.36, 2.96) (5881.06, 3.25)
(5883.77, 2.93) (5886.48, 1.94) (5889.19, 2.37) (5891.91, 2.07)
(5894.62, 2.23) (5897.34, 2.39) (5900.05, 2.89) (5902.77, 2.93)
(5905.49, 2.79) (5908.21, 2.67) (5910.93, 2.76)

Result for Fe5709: 1.7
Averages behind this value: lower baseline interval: 2.93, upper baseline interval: 2.77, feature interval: 2.65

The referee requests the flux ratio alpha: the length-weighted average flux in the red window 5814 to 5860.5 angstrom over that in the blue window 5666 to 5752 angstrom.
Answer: 1.02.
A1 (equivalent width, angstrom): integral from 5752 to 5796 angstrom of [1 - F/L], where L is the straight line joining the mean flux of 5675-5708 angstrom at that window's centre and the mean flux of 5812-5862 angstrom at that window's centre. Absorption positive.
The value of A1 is 0.5 angstrom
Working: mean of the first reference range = 2.85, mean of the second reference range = 2.88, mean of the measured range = 2.84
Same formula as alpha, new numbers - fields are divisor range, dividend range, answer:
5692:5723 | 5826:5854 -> 1.13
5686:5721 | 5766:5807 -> 1.07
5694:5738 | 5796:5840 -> 1.06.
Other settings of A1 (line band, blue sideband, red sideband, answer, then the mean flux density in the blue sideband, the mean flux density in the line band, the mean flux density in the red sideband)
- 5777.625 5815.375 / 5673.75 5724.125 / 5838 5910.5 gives -0.6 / 2.75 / 2.84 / 2.82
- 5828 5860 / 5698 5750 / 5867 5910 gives -2.0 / 2.75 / 2.92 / 2.75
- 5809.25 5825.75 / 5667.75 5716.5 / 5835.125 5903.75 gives 0.7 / 2.81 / 2.71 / 2.84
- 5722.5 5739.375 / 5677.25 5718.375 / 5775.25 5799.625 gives 0.0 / 2.78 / 2.81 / 2.85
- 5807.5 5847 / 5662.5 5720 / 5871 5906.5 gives -2.8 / 2.82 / 2.94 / 2.71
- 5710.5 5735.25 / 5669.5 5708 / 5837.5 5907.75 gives 2.0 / 2.87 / 2.63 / 2.83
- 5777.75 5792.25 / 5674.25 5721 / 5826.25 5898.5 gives -0.4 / 2.76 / 2.88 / 2.84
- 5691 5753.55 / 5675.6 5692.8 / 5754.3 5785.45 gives 1.8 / 2.88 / 2.77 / 2.82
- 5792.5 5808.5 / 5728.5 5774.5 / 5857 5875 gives 0.0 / 2.86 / 2.9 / 2.97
